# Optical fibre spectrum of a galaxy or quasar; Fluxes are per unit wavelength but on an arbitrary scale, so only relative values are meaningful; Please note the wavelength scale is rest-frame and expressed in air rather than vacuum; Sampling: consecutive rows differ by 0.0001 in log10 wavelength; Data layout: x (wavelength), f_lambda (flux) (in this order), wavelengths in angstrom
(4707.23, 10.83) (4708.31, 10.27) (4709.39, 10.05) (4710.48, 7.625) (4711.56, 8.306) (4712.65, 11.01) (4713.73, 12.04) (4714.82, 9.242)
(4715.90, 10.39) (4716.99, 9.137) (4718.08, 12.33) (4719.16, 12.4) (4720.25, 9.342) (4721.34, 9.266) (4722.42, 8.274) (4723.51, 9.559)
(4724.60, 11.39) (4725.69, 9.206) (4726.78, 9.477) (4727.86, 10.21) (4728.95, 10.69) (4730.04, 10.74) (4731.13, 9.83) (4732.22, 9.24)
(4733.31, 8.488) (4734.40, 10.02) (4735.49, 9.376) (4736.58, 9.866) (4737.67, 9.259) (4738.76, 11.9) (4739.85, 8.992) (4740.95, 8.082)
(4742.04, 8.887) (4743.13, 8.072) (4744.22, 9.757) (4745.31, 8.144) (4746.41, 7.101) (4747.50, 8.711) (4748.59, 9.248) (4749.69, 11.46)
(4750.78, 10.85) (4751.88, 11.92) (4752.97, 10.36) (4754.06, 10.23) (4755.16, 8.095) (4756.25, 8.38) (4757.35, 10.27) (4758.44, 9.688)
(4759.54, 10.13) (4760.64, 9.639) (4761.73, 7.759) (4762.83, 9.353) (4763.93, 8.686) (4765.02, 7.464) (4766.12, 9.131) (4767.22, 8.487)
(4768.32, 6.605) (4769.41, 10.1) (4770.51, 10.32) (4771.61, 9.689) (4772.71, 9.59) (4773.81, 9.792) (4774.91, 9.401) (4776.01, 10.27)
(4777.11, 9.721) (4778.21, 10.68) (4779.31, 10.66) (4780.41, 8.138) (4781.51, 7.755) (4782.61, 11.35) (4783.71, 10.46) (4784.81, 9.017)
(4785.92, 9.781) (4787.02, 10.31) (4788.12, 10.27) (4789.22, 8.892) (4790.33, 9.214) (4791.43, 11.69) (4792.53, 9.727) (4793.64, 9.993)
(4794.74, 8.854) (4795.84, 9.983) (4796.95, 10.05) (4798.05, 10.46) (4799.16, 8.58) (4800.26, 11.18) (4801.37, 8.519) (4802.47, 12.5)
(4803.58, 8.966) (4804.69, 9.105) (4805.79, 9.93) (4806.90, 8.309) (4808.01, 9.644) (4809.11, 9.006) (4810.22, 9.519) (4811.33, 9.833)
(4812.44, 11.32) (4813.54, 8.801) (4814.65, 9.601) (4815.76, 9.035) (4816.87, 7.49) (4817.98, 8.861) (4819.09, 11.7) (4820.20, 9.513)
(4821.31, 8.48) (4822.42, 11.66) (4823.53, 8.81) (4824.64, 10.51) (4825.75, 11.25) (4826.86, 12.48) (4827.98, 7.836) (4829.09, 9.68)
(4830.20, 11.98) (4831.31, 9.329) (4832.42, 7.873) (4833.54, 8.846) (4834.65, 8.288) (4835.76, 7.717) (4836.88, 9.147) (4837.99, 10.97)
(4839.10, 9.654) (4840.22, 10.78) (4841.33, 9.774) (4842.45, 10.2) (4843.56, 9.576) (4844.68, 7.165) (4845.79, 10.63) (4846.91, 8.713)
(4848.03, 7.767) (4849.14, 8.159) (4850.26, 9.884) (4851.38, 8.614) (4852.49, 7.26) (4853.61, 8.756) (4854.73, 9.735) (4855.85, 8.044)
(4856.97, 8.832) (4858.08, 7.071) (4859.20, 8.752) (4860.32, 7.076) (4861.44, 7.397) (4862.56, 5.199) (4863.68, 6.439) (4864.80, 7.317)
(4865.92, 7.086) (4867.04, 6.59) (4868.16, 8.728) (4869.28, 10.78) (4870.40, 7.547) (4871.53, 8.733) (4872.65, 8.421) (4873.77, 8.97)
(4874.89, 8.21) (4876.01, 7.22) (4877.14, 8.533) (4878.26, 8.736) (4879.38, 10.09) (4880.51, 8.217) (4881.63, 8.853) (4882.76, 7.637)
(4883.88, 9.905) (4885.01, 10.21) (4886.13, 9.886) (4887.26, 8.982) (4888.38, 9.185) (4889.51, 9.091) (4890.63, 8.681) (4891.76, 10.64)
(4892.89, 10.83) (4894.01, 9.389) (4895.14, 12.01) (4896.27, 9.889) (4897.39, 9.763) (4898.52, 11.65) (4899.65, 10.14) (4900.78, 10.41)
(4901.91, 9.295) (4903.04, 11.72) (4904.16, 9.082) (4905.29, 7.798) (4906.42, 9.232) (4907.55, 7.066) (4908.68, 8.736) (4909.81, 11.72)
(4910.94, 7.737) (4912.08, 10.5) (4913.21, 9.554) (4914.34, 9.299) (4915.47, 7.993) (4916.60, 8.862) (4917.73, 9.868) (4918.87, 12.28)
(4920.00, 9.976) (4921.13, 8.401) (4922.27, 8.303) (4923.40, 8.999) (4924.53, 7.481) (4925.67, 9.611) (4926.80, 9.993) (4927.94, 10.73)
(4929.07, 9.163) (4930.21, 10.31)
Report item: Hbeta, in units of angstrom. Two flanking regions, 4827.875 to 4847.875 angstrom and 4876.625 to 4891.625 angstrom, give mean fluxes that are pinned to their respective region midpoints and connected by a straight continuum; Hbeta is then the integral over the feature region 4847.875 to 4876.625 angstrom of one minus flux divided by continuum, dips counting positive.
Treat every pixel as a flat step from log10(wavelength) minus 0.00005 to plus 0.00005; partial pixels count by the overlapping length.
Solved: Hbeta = 3.7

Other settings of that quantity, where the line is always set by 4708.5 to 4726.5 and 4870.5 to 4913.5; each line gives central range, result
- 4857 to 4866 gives 2.2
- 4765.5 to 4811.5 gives 0.3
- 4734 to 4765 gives 1.4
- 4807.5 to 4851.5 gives 0.3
